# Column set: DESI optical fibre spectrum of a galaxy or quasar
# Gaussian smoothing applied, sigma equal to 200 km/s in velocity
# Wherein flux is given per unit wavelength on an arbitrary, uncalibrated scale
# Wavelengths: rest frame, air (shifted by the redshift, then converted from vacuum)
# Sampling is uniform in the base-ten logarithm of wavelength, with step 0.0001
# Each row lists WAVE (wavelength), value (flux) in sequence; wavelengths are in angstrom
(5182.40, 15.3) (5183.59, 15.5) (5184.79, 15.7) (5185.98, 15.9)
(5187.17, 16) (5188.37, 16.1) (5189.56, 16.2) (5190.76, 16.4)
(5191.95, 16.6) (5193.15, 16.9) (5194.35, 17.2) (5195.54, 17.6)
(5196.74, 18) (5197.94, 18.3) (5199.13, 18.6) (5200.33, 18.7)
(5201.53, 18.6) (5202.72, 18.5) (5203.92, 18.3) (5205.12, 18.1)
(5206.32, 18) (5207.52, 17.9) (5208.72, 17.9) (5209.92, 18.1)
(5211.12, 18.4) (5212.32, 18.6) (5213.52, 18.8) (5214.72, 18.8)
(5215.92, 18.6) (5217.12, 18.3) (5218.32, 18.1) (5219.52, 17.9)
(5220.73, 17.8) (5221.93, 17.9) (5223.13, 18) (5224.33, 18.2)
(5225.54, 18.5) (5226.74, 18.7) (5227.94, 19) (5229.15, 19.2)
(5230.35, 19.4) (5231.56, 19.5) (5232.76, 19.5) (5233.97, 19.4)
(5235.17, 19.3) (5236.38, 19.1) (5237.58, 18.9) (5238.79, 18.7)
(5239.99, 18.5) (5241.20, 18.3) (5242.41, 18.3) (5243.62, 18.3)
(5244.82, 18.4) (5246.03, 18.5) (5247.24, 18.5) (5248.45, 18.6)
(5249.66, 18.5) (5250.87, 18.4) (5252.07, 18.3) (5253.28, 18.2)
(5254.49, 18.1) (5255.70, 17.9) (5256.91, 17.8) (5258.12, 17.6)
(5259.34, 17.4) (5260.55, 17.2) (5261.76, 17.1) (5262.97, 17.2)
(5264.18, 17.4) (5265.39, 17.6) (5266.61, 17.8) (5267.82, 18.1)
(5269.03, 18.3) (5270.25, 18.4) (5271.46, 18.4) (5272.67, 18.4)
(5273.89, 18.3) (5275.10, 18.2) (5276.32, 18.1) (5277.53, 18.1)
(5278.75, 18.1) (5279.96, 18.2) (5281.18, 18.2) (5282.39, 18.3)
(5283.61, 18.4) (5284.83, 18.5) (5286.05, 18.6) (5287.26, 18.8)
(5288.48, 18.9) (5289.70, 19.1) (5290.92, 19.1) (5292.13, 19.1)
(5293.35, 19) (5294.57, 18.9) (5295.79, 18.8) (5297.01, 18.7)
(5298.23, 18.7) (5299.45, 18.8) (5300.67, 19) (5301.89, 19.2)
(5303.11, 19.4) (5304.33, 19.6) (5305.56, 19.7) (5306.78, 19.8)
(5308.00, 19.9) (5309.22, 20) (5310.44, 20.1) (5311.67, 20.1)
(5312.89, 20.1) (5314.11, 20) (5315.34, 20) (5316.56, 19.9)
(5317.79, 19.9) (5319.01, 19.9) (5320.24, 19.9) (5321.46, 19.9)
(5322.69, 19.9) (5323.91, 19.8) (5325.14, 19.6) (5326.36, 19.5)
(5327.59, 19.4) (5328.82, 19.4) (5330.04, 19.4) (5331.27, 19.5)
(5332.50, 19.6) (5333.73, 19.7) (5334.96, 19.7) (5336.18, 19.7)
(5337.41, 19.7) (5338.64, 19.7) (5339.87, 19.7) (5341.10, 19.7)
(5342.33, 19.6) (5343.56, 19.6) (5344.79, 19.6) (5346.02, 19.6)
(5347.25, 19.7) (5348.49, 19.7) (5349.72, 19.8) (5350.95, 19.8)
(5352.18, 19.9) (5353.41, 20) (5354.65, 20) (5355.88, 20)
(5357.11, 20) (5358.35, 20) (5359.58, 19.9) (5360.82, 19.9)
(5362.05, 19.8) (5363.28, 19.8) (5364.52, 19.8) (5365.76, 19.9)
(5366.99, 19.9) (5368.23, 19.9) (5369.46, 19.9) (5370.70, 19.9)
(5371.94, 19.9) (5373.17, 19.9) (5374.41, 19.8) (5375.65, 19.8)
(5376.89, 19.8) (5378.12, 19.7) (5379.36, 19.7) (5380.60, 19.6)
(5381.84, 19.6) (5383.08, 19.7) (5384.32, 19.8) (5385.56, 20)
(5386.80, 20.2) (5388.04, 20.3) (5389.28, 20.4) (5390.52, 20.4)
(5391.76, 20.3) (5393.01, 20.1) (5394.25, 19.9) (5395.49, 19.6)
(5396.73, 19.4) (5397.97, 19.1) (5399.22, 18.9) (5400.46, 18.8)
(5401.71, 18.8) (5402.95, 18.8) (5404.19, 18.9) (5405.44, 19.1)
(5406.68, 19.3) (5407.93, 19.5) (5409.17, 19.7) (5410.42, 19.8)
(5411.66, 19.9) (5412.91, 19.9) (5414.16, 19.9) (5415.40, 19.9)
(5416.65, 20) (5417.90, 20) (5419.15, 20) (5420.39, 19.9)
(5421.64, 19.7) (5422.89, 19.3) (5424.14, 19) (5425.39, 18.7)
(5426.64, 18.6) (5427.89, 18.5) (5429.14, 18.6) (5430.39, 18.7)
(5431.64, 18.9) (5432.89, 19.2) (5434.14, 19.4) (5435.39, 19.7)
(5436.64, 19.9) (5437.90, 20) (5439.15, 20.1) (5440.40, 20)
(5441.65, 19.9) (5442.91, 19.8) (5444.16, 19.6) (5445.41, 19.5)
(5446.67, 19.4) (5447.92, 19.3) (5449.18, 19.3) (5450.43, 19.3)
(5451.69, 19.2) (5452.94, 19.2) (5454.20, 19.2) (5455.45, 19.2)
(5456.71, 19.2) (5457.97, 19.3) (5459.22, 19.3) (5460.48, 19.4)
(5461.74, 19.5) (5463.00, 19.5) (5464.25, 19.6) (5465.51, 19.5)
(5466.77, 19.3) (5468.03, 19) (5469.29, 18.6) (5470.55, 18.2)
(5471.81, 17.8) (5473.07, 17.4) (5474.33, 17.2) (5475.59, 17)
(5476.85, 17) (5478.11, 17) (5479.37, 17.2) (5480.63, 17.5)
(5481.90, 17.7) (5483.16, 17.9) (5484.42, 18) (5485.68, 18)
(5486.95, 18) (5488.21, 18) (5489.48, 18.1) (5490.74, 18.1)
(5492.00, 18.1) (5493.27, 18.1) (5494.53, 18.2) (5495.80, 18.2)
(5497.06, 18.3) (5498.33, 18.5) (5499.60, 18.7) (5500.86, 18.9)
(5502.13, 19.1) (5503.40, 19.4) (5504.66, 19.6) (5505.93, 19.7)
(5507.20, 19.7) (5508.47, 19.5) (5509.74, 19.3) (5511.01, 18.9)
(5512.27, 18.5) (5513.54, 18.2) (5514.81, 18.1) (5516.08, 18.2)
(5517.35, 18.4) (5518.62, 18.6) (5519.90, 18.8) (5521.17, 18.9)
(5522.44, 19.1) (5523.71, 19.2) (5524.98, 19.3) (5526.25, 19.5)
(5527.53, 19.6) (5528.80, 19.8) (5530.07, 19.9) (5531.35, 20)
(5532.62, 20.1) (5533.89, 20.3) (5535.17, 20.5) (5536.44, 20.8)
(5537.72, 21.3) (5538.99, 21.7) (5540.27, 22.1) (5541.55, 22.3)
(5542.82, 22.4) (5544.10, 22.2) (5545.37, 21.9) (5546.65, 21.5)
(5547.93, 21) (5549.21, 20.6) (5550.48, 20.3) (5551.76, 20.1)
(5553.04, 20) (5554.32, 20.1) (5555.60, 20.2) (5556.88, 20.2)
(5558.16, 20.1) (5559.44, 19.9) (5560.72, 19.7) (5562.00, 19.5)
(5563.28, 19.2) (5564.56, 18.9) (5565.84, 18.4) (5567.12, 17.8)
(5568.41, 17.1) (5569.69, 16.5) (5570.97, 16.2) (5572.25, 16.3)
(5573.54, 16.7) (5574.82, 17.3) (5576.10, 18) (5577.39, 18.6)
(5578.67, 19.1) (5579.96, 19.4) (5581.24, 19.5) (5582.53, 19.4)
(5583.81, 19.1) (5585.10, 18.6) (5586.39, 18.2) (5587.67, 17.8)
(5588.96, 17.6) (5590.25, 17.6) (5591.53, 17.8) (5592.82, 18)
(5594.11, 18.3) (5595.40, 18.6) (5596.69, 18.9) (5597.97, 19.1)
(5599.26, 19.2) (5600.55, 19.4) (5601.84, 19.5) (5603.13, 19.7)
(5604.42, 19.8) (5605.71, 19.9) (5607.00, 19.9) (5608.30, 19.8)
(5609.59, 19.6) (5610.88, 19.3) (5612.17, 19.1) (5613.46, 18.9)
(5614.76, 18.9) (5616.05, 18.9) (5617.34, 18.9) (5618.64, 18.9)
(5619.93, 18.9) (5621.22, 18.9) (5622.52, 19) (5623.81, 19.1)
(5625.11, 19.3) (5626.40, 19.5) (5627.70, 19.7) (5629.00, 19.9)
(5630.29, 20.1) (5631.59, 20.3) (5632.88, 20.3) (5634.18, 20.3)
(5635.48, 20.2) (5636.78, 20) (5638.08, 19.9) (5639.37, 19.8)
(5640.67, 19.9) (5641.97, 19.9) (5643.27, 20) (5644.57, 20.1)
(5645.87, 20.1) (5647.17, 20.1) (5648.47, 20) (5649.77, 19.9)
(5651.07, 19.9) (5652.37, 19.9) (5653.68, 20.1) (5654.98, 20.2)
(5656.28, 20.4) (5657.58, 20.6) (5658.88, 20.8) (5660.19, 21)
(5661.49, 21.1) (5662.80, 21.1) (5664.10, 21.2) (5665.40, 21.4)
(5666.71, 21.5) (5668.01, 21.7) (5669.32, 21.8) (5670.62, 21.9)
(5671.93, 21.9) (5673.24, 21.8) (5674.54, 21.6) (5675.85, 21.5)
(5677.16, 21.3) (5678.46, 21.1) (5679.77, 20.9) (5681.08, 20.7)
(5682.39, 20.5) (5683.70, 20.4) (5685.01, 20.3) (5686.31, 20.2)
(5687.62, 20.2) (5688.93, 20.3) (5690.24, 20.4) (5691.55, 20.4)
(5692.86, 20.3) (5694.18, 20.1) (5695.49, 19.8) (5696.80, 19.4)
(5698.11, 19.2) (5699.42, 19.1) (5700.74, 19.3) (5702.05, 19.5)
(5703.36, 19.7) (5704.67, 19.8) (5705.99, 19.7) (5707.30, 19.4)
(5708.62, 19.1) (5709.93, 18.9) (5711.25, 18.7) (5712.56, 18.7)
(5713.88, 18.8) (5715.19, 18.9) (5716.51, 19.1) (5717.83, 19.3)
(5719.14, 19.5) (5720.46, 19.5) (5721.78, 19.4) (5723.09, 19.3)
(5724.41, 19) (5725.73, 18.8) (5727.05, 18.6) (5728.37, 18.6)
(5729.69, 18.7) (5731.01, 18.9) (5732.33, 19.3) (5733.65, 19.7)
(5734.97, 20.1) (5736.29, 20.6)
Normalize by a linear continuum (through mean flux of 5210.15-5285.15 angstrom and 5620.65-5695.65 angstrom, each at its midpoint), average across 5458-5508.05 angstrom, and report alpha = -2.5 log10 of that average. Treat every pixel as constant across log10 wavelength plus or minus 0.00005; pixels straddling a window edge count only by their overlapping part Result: 0.06 mag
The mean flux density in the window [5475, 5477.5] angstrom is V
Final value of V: 17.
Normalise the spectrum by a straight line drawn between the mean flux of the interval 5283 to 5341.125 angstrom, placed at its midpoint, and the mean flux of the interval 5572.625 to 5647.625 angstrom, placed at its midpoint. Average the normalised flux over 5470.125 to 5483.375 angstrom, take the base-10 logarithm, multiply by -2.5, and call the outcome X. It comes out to 0.111 mag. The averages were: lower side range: 19.5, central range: 17.4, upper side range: 19.2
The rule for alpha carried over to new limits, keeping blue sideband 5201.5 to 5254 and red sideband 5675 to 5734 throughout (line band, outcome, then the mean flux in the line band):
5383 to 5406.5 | -0.038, 19.6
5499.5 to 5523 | 0.015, 18.9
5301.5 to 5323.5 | -0.064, 19.9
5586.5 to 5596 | 0.082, 18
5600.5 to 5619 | 0.003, 19.4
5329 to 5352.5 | -0.049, 19.7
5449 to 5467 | -0.015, 19.3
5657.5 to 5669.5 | -0.089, 21.2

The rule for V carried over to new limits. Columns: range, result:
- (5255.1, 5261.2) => 17.6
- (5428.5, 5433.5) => 18.9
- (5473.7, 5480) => 17.1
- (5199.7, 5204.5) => 18.5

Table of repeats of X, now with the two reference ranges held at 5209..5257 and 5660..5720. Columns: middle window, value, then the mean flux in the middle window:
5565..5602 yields 0.10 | 18.2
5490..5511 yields 0.04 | 18.8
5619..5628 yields 0.05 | 19.2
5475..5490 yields 0.11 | 17.6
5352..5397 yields -0.05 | 19.9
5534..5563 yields -0.06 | 20.8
